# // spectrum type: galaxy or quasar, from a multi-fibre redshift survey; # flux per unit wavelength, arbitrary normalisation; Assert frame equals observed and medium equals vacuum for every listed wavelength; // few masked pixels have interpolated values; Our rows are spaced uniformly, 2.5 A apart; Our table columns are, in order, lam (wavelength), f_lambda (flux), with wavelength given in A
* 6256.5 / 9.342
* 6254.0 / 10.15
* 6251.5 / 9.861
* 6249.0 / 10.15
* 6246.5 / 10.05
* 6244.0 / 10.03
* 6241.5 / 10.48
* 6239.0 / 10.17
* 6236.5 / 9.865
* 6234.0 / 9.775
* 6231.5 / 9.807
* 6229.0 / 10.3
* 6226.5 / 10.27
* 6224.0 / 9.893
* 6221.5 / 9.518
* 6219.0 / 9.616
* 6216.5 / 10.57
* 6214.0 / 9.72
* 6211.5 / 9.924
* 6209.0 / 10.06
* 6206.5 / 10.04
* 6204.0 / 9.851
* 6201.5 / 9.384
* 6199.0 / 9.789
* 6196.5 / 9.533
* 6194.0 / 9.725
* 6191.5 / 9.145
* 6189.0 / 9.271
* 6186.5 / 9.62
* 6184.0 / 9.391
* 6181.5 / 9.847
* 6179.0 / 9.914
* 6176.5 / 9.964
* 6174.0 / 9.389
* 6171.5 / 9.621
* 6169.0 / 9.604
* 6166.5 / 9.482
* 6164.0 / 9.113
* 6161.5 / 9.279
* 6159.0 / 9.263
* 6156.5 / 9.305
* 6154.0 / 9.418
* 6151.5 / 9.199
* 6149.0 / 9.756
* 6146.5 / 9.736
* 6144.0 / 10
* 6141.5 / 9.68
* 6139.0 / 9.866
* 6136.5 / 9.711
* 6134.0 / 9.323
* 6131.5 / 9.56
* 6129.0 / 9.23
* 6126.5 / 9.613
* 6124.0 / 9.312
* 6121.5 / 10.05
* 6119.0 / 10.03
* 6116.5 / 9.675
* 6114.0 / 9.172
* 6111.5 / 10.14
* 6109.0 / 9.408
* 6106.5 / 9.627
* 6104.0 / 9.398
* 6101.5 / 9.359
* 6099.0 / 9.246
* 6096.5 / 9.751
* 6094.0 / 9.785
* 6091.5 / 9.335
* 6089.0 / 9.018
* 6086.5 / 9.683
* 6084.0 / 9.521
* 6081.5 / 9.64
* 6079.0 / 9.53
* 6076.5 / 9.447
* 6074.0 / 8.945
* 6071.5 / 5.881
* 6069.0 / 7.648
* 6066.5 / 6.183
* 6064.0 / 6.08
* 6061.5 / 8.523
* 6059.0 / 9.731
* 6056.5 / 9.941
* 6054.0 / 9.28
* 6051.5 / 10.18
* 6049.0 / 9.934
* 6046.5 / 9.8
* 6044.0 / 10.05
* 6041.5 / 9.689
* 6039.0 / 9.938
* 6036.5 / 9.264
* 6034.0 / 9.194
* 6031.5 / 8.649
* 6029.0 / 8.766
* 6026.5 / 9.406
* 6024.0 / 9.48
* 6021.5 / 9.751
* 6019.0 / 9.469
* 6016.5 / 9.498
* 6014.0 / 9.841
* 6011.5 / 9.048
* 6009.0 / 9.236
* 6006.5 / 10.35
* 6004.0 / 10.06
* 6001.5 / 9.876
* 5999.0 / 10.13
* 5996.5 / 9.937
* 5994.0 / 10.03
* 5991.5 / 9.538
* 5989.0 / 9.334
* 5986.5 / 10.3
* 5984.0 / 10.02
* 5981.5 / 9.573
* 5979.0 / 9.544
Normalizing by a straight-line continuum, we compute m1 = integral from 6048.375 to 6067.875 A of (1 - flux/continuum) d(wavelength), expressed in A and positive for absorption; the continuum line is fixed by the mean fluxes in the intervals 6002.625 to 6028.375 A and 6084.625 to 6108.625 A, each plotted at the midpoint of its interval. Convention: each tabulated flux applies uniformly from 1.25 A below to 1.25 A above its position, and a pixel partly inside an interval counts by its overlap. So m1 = 1.7 A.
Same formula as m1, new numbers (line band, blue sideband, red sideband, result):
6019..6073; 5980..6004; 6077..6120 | 4.3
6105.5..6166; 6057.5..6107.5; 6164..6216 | -2.1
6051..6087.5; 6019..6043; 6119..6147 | 3.2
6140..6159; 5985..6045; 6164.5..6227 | 0.2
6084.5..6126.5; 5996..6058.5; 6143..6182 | 0.1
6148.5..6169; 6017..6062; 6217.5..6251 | 1.0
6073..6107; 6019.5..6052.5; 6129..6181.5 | 0.4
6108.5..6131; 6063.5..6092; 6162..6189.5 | -1.8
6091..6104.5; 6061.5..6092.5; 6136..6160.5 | -1.1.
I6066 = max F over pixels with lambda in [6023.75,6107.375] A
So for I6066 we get 10.18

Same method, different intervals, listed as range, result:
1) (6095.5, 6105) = 9.751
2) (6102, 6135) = 10.14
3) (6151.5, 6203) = 9.964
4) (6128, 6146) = 10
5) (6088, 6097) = 9.785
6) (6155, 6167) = 9.482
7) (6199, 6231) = 10.57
